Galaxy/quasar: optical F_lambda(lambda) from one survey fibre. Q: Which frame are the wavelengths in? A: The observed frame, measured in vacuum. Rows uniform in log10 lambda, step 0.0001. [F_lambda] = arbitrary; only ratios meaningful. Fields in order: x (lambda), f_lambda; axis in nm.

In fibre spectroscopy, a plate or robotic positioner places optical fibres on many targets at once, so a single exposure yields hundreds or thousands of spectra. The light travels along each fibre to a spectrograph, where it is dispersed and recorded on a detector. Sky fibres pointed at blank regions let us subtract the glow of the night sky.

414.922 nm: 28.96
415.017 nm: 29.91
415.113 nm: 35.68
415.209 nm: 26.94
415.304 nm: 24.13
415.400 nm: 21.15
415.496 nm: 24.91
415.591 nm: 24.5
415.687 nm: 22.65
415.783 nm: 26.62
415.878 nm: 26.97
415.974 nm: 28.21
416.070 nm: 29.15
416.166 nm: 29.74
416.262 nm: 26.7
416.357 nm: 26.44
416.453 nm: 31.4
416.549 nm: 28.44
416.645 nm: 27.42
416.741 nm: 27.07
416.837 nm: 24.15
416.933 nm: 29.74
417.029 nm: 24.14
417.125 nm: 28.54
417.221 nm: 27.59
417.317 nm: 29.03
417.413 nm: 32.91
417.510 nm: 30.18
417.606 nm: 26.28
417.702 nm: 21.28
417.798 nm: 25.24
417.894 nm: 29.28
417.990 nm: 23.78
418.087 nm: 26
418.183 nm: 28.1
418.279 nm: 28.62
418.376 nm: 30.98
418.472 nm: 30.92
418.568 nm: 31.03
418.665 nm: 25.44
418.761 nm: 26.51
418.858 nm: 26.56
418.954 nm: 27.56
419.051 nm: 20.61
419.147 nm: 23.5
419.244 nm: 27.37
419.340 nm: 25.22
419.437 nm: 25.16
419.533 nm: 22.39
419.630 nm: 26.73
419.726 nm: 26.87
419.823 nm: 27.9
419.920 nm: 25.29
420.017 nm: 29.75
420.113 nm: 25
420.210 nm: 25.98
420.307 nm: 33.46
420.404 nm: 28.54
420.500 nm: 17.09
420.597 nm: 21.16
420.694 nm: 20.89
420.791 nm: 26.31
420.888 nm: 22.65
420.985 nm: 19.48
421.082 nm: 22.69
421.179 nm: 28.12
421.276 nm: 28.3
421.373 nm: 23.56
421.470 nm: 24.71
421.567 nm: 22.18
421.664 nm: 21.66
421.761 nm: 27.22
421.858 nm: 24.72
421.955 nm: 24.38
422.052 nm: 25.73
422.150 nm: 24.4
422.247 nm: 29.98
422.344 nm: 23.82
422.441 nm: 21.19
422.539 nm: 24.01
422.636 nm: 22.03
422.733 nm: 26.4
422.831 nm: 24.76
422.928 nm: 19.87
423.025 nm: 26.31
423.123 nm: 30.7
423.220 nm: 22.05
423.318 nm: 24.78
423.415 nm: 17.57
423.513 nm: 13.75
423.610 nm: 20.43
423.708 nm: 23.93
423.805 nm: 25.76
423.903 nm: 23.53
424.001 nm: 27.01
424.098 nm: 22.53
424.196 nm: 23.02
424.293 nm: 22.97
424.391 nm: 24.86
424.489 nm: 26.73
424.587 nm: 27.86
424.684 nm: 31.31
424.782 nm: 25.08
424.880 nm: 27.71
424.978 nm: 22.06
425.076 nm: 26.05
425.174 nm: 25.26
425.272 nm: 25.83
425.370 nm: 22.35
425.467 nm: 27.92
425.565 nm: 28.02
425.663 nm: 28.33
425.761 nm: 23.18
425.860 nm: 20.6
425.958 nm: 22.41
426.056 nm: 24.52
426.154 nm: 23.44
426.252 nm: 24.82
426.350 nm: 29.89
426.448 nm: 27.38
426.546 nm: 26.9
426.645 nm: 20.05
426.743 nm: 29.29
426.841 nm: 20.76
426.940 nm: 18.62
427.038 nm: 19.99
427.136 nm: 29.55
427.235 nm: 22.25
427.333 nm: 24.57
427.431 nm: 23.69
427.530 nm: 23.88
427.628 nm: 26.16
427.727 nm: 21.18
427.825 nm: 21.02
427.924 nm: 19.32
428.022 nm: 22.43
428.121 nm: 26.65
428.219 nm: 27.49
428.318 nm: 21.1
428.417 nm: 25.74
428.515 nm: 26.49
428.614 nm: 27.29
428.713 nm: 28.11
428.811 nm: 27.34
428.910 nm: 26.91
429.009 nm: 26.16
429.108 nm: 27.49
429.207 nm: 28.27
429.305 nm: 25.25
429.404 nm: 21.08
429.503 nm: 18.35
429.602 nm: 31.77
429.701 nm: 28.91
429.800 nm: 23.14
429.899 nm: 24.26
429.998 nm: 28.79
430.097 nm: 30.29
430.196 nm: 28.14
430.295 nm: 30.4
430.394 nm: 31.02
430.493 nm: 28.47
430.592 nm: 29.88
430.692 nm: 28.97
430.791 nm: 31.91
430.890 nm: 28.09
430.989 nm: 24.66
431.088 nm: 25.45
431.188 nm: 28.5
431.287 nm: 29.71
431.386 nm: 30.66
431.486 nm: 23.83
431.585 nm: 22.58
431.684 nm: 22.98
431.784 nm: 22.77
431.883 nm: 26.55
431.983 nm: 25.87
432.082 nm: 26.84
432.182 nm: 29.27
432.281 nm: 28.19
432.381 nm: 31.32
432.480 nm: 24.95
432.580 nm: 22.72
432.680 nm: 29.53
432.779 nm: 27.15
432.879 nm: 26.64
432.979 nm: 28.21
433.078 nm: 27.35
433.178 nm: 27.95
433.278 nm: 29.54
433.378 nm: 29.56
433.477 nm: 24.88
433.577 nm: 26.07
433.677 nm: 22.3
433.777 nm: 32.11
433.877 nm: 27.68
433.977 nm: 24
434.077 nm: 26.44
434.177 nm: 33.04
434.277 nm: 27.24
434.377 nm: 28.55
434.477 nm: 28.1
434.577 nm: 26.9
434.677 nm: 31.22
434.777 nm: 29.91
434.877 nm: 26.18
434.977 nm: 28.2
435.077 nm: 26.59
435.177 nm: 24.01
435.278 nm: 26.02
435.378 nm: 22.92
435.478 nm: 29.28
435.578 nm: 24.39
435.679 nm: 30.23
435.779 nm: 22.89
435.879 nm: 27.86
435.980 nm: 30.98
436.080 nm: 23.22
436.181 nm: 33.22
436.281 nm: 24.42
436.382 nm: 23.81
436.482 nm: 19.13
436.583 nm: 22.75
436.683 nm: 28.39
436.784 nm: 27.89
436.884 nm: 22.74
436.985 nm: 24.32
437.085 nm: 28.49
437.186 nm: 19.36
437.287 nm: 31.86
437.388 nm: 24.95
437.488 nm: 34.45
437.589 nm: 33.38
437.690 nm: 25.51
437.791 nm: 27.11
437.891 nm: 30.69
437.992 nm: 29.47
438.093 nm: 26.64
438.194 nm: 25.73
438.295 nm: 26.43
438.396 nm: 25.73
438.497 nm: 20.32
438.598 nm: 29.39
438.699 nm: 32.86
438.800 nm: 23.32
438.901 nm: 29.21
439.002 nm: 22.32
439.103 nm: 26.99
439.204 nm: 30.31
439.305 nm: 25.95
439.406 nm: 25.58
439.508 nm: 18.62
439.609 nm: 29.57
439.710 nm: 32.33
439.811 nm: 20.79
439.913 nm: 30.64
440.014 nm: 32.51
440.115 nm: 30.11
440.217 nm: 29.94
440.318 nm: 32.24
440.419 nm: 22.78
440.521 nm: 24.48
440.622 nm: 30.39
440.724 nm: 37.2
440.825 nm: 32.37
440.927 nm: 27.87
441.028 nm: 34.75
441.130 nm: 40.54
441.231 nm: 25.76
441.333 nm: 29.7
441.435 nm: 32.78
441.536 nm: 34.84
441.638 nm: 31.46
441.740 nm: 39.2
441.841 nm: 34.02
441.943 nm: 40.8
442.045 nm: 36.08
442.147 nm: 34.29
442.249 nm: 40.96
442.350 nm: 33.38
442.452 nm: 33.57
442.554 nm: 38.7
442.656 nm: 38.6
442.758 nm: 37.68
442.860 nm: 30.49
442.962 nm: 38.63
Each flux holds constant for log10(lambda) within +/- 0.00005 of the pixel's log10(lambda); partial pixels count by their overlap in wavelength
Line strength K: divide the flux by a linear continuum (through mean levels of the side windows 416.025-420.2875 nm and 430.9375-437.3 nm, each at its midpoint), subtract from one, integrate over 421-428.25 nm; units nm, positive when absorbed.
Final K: 0.70 nm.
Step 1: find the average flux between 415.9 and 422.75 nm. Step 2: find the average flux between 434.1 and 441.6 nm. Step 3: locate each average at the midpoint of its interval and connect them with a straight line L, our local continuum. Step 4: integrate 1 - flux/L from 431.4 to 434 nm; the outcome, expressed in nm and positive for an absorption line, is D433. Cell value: 0.07 nm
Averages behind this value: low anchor 26.1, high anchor 27.9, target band 26.6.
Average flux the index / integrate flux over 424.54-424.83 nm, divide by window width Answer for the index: 28.1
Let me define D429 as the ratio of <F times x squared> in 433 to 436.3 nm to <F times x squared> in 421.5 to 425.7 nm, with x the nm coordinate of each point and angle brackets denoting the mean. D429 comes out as 1.2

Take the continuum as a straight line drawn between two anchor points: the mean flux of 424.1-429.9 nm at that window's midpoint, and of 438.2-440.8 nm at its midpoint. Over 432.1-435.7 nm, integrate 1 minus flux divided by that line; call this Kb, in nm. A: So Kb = -0.14 nm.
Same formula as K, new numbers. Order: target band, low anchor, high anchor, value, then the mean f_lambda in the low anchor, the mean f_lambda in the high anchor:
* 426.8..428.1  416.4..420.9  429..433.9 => 0.21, 26.6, 27.1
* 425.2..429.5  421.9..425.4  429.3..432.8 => 0.17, 24.3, 27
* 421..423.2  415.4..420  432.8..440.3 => 0.18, 26.9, 27.2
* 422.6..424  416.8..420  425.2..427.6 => 0.13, 26.8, 24.5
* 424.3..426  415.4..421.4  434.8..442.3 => 0.10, 26.4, 28.6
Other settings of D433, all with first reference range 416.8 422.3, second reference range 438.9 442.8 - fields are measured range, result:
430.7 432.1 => 0.12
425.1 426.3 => 0.12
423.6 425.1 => 0.12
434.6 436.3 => 0.17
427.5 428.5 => 0.16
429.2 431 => 0.08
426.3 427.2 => 0.10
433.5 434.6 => 0.09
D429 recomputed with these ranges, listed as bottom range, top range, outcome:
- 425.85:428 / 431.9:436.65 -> 1.18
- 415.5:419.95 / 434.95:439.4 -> 1.08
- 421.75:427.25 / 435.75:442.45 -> 1.27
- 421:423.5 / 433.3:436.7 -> 1.18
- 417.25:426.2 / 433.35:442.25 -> 1.21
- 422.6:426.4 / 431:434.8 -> 1.16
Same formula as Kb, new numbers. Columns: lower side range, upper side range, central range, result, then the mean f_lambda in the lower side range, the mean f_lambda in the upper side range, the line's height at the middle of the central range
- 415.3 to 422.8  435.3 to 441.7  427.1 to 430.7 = 0.134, 26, 27.9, 26.9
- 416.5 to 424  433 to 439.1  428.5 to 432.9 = -0.098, 25.4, 27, 26.5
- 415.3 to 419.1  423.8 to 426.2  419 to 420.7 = 0.071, 27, 25.1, 26.4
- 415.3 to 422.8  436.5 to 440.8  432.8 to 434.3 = -0.026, 26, 27.4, 27.1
